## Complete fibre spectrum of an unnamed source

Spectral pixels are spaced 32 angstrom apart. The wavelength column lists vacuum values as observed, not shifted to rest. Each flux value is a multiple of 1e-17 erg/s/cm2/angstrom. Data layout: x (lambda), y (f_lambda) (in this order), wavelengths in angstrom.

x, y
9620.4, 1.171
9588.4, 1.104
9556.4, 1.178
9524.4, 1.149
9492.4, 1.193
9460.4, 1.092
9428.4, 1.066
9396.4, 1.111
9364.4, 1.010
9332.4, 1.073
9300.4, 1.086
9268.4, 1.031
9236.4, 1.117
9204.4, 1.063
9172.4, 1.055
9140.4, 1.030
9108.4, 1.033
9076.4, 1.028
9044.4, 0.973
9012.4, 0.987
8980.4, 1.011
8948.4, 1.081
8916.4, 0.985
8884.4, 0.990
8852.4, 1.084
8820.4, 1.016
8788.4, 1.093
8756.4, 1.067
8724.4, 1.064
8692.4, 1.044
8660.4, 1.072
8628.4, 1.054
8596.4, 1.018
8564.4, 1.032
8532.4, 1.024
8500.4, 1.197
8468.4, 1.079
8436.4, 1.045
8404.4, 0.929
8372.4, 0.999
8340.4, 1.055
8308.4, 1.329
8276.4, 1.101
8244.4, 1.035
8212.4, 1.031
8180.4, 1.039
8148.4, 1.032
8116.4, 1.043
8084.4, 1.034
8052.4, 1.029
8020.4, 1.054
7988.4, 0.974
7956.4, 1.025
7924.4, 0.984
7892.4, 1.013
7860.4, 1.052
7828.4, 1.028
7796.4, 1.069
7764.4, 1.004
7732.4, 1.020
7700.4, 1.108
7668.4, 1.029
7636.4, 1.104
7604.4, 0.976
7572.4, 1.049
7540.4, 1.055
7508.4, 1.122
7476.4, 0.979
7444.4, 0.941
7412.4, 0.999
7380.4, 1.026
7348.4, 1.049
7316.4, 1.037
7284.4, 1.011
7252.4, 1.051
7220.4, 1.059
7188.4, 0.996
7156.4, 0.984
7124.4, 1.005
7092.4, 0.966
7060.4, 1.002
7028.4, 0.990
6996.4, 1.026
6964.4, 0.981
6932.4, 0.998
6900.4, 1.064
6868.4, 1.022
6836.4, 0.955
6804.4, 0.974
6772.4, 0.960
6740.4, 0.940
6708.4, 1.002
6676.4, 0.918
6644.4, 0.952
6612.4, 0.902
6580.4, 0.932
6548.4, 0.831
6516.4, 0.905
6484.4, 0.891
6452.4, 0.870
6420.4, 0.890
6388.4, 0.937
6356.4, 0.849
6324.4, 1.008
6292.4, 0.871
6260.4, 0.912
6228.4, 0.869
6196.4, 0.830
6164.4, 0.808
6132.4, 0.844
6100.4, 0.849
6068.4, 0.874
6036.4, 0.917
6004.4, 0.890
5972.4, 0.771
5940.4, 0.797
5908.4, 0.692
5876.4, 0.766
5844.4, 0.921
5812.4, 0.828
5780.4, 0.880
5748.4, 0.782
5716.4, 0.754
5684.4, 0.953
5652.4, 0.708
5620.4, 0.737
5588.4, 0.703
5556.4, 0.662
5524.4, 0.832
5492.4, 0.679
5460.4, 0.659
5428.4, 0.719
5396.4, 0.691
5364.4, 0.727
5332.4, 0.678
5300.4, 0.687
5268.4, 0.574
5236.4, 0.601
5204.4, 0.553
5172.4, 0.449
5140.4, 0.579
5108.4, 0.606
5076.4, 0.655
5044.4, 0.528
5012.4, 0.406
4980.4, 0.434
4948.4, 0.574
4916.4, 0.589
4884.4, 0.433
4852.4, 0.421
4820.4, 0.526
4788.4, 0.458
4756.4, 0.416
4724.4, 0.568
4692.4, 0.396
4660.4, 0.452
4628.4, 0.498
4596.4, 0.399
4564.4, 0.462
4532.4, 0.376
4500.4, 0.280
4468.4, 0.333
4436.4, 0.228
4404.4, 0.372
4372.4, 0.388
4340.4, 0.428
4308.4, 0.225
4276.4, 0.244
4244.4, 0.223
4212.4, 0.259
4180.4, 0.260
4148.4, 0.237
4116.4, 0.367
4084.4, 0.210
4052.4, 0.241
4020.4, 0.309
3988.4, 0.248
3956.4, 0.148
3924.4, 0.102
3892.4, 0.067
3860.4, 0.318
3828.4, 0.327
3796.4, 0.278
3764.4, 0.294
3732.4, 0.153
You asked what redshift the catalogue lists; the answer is 0.26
